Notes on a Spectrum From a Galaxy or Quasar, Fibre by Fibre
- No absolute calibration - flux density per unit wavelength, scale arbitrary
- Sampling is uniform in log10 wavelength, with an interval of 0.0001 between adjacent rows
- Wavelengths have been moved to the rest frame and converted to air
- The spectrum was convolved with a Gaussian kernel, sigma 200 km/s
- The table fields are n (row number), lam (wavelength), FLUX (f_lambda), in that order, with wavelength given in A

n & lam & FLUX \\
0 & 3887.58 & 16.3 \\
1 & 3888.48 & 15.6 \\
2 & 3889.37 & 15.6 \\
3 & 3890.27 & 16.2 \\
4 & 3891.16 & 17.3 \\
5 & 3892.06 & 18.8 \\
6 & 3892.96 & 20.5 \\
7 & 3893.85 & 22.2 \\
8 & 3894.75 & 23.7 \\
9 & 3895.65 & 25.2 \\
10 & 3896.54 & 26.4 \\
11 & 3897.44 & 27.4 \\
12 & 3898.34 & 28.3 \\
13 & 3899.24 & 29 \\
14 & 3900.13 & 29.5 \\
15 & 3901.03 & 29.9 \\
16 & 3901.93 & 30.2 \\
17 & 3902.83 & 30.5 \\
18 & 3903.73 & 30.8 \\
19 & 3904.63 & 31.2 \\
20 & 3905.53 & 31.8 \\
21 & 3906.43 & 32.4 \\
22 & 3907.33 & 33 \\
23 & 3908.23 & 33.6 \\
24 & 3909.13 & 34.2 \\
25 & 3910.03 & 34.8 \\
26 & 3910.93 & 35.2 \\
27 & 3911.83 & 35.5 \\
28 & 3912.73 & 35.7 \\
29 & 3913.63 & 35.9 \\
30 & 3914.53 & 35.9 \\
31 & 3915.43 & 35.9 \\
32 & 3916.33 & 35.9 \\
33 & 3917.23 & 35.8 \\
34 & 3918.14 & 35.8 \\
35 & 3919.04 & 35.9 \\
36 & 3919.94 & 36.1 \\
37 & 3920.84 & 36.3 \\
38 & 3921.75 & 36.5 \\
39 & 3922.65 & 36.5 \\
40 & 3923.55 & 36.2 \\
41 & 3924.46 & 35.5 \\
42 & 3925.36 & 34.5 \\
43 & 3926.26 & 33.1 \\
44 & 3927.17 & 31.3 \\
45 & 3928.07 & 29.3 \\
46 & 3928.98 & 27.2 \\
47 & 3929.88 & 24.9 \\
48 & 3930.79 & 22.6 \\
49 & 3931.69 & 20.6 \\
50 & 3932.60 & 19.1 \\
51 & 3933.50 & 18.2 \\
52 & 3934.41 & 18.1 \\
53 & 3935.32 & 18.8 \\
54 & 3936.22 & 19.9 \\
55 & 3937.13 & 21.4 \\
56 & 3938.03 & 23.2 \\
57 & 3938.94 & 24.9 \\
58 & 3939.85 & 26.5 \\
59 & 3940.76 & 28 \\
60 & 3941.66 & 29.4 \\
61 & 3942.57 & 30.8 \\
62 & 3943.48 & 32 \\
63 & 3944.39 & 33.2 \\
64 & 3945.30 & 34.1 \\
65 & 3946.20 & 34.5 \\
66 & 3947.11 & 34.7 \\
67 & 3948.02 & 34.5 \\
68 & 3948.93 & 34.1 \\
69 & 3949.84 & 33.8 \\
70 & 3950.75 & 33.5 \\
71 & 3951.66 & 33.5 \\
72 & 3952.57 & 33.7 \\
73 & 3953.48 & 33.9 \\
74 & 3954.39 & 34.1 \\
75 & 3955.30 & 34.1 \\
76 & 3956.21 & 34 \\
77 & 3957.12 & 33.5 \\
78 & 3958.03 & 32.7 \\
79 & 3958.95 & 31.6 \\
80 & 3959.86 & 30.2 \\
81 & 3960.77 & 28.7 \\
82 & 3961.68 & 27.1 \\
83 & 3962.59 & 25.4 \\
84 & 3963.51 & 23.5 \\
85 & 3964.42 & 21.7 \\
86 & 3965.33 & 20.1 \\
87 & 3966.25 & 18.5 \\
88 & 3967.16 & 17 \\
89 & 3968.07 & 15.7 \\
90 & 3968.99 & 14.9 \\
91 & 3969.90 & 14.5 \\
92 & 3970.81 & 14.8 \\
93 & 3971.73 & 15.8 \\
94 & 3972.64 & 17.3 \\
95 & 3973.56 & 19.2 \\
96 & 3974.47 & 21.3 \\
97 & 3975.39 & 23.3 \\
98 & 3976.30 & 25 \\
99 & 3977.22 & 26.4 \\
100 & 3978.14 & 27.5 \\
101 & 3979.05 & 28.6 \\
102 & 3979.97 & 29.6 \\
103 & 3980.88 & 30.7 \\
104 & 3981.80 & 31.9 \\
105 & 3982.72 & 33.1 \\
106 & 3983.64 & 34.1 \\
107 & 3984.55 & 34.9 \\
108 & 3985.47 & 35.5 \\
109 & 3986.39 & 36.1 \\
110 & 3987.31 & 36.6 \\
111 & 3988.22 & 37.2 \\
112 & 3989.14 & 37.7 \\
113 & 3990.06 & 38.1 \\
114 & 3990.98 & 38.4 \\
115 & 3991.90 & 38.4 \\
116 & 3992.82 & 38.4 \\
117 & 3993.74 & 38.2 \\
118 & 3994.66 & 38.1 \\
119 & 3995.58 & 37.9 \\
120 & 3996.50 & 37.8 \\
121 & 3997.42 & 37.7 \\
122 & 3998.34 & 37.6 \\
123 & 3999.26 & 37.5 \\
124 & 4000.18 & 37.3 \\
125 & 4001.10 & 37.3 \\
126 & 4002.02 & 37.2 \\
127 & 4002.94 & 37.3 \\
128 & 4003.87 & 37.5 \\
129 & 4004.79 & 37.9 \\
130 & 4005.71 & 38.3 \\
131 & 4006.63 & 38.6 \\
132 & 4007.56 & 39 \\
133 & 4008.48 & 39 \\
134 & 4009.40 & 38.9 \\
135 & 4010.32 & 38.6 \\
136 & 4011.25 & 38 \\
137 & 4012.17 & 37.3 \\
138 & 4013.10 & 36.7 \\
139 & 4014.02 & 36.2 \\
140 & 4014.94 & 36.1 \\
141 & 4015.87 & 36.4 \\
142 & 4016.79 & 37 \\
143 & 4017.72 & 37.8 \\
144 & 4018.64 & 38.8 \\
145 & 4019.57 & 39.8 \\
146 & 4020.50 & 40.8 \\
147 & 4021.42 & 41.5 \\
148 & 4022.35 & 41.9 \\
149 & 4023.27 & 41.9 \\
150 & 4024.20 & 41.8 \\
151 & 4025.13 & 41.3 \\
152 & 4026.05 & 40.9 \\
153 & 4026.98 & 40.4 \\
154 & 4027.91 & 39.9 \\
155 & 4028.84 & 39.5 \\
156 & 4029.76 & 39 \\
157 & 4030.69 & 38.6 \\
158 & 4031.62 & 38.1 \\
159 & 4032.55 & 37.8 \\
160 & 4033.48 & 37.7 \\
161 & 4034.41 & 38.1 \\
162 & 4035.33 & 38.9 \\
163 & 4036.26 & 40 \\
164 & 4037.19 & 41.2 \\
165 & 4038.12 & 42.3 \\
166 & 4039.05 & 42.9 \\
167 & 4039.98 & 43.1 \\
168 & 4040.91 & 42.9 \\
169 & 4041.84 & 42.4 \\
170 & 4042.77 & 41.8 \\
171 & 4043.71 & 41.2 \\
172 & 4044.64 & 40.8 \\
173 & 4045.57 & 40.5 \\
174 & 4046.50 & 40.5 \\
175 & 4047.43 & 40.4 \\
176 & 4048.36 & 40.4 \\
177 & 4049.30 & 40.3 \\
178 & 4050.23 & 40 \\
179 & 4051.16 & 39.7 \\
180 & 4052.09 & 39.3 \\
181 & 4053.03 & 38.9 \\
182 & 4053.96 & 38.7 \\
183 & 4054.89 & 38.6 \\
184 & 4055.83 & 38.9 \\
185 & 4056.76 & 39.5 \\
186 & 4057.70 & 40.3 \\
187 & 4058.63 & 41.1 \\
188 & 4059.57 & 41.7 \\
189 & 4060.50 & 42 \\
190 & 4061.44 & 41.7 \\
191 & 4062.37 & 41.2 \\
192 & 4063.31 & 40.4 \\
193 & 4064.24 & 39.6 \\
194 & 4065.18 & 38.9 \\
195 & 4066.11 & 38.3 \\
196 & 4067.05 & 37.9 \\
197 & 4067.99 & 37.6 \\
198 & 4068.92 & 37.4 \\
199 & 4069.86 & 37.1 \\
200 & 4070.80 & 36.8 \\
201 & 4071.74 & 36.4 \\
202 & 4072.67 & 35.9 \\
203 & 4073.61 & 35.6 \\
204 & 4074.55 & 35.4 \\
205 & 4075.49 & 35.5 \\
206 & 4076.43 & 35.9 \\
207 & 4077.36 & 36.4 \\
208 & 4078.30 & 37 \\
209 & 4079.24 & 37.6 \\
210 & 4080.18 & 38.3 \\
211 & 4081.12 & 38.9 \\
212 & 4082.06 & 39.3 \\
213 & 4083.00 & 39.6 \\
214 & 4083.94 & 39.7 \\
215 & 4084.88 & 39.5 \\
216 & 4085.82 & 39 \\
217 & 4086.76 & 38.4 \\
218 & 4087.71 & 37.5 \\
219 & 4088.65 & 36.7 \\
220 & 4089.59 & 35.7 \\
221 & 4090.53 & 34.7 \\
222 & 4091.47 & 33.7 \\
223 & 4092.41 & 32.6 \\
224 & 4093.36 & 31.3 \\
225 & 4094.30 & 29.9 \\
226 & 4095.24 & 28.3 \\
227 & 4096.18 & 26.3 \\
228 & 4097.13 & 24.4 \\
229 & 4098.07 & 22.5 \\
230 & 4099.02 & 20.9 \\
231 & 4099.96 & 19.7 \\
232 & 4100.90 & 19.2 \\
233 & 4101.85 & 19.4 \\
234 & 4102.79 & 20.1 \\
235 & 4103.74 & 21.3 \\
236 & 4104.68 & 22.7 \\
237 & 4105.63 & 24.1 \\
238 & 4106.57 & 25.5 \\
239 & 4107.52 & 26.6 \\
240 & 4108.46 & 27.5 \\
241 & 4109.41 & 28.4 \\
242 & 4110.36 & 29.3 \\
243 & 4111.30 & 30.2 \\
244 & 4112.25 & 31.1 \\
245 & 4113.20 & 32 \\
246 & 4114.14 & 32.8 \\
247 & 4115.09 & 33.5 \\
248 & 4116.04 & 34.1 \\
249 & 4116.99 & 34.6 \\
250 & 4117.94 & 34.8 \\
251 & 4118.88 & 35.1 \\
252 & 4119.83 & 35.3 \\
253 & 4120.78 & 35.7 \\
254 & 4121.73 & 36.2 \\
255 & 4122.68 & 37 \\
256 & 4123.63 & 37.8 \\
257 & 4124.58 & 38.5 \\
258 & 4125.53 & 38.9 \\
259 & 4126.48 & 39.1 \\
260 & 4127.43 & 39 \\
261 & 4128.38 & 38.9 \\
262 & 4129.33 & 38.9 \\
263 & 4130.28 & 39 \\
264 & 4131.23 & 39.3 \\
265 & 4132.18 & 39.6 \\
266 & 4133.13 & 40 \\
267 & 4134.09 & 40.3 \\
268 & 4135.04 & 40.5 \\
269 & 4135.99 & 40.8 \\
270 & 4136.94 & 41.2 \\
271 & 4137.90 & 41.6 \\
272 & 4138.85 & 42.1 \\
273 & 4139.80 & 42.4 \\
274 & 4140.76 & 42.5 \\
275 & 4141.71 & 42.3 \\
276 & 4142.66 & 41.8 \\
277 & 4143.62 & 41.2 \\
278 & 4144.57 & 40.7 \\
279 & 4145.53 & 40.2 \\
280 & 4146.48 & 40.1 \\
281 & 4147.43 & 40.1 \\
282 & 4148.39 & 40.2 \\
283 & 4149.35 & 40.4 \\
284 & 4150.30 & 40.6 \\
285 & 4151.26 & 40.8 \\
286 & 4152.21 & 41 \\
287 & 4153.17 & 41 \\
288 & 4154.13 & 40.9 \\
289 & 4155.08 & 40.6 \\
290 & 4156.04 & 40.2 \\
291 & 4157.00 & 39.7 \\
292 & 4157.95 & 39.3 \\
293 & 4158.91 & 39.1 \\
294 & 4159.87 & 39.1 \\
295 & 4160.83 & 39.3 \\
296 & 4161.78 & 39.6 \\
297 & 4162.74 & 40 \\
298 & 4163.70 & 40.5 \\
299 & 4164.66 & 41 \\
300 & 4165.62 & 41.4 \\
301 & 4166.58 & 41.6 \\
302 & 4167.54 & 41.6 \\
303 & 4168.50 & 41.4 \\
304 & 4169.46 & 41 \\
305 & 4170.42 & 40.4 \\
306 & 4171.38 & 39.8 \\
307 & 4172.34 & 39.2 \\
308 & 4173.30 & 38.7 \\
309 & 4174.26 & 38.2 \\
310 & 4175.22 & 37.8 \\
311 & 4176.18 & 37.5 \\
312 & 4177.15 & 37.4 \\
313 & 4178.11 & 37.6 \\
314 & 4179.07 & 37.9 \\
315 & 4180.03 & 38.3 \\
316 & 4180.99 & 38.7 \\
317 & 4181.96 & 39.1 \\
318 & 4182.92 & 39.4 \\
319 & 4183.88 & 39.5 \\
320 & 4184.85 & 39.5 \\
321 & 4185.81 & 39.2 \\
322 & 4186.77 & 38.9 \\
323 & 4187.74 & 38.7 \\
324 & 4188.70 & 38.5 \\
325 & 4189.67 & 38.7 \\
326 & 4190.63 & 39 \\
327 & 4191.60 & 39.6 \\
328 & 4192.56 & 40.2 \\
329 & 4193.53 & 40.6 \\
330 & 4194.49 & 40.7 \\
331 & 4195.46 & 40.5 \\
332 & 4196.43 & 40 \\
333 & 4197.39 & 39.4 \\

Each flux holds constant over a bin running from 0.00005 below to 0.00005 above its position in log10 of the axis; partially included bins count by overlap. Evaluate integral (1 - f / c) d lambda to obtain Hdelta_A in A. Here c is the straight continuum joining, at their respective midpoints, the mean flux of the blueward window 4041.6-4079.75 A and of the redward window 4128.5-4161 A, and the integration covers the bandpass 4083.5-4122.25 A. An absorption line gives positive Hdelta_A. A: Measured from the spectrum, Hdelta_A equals 9.25 A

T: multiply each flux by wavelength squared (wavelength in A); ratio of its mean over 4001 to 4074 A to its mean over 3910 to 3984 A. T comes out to 1.4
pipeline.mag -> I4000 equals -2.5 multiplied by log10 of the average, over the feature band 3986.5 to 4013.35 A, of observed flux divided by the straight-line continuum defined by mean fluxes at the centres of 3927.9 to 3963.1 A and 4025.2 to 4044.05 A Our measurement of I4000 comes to -0.06 mag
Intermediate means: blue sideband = 28.7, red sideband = 40.3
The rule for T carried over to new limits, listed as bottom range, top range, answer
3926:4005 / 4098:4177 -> 1.35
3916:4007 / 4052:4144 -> 1.24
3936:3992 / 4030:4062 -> 1.46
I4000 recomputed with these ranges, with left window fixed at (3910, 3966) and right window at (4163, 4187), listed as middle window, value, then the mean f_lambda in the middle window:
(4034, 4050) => -0.192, 41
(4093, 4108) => 0.465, 23.8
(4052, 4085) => -0.092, 38.5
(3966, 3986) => 0.303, 24.2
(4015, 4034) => -0.170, 39.4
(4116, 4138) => -0.016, 38.2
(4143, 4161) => -0.047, 40.2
